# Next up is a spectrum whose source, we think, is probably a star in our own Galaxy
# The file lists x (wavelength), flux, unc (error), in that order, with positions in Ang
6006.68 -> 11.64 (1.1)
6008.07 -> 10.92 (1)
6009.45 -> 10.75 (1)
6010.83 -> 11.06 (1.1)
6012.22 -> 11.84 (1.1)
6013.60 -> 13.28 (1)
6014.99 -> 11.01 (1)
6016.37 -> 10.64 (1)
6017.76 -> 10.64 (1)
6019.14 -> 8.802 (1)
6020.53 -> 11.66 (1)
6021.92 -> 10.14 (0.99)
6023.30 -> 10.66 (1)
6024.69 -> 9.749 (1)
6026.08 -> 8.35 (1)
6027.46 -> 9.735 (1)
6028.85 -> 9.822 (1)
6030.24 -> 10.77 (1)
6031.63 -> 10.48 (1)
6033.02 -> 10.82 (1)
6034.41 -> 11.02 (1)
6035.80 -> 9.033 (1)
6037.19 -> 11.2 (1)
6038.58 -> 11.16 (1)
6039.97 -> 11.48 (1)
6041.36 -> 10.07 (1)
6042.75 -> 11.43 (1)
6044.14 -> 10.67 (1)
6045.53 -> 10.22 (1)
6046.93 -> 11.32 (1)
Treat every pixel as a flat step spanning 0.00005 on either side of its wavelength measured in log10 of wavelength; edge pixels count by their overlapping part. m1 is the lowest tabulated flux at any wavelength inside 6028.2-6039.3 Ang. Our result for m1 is 9.033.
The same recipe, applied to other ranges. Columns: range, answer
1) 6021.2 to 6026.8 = 8.35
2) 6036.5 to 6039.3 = 11.16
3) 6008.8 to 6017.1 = 10.64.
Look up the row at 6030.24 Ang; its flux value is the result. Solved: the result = 10.77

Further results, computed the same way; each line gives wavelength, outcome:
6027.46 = 9.735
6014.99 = 11.01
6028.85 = 9.822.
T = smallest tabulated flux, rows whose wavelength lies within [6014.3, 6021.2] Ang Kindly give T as 8.802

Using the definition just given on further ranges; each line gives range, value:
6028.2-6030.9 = 9.822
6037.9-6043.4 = 10.07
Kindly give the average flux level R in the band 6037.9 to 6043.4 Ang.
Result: 11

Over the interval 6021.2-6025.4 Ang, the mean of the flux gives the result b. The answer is 10.2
